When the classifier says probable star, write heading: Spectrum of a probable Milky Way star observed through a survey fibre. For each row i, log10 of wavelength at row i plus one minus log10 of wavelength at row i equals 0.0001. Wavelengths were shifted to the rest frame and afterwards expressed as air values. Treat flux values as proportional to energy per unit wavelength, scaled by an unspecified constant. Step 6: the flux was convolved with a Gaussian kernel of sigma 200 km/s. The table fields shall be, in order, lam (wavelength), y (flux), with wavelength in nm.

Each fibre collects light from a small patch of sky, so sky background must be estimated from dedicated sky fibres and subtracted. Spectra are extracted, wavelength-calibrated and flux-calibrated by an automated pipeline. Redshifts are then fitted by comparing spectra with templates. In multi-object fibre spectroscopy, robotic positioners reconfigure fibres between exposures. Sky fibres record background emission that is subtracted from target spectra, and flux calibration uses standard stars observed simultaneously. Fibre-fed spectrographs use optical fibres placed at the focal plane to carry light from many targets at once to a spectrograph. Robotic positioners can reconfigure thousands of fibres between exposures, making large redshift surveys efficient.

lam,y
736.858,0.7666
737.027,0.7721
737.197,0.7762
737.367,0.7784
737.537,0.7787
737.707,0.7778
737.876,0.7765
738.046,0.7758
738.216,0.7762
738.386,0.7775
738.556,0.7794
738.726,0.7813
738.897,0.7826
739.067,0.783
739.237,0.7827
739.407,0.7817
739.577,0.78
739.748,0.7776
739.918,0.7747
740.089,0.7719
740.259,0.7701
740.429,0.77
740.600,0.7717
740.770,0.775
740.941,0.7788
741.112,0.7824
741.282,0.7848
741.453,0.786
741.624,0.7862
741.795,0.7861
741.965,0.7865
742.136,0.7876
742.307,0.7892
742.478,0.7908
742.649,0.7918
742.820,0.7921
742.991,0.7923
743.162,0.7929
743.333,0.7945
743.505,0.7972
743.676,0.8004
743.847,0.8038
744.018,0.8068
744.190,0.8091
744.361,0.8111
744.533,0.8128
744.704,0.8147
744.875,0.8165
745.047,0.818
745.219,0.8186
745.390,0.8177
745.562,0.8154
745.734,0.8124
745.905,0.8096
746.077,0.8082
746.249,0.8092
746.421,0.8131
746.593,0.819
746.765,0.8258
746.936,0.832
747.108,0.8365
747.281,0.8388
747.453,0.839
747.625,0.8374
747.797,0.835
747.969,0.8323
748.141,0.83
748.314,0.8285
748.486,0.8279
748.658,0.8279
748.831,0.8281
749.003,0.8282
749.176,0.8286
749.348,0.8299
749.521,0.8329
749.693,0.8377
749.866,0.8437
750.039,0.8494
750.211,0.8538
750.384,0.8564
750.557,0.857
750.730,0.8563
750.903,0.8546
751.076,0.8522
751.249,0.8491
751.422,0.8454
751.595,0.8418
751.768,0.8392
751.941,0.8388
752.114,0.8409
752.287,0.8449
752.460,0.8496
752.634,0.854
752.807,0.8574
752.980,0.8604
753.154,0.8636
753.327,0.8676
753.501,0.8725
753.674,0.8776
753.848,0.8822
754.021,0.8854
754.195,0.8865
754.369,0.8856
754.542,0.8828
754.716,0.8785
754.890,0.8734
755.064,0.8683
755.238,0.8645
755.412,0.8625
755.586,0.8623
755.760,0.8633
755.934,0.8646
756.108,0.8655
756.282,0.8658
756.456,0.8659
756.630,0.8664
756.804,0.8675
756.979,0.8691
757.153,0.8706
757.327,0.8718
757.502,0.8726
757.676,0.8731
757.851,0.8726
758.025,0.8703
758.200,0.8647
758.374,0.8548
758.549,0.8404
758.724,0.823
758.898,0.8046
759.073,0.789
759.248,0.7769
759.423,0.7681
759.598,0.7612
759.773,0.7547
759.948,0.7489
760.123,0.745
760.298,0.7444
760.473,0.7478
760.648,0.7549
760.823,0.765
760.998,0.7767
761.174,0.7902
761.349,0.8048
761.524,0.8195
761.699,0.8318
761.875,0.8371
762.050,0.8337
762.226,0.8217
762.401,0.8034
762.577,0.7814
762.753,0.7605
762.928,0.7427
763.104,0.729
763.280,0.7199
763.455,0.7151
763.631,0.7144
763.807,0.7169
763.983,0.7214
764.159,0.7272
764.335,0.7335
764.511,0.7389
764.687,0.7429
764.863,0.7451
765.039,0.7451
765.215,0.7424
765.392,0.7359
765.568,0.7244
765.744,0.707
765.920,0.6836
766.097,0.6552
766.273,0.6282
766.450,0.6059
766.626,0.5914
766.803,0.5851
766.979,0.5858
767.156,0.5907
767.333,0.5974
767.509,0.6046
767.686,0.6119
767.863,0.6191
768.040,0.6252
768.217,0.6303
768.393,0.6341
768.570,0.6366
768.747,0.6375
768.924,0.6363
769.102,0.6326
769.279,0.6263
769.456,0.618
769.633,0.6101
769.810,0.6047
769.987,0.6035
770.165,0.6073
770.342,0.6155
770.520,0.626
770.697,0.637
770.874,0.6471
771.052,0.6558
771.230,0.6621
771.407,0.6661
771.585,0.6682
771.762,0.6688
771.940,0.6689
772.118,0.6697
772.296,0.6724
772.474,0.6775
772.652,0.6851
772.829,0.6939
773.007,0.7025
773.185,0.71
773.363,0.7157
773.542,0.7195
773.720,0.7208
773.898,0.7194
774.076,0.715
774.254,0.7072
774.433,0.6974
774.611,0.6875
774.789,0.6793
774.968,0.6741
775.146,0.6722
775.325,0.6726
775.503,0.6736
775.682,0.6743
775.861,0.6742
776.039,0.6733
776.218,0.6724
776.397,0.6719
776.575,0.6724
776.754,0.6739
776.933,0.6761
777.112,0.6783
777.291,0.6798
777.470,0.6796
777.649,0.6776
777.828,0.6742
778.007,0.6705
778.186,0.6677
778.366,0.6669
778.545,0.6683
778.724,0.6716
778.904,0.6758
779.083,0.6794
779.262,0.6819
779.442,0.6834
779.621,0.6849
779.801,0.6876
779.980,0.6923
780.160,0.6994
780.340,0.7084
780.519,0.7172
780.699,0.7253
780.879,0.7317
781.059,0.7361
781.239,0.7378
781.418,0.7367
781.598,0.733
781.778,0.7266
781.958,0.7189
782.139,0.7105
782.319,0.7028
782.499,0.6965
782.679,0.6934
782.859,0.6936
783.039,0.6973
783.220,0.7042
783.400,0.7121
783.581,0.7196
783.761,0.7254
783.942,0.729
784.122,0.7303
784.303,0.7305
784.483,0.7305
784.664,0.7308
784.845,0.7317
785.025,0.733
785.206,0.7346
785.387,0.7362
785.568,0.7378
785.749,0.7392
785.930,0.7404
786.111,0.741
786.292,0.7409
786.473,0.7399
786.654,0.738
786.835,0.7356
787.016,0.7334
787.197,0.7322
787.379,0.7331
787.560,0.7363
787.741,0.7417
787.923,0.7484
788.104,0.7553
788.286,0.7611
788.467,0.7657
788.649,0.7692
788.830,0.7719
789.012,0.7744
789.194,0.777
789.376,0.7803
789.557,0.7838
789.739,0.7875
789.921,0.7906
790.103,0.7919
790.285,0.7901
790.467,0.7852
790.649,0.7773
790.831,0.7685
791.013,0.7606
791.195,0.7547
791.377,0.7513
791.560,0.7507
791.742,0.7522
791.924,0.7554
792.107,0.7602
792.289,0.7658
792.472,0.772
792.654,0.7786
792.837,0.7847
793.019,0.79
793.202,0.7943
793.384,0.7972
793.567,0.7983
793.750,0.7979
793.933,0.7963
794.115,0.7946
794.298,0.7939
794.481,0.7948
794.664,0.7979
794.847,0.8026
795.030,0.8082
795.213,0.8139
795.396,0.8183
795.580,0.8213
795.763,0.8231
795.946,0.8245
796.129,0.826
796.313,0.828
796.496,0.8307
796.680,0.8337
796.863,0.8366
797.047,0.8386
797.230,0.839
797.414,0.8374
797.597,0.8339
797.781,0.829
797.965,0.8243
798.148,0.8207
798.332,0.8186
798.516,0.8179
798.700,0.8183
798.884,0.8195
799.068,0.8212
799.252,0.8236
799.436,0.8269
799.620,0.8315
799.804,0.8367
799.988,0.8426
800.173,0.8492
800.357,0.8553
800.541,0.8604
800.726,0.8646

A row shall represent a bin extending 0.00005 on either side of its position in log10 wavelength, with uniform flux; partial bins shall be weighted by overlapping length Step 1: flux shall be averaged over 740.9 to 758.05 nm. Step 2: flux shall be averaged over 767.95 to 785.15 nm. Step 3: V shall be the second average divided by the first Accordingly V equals 0.82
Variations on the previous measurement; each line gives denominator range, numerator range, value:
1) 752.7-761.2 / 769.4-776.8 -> 0.80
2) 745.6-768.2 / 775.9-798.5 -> 0.94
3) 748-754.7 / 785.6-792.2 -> 0.89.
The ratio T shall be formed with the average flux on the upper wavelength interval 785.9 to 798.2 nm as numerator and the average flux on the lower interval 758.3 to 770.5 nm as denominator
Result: 1.11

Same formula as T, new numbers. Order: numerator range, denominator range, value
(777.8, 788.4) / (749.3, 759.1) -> 0.84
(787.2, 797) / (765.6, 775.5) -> 1.20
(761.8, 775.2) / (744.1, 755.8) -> 0.81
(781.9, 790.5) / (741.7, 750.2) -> 0.91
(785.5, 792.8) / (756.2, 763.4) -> 0.94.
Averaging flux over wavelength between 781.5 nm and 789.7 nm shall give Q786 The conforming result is 0.736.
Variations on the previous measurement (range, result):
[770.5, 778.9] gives 0.679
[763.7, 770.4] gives 0.654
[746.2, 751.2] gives 0.836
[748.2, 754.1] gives 0.849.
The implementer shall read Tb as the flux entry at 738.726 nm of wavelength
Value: 0.7813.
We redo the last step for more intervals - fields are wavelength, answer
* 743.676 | 0.8004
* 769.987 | 0.6035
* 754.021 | 0.8854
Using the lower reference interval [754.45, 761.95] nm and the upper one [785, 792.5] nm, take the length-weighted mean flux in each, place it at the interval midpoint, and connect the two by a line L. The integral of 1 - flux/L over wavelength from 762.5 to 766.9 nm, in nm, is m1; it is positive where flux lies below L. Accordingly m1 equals 0.58 nm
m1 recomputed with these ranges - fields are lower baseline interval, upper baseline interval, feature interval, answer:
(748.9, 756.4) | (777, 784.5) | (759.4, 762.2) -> 0.11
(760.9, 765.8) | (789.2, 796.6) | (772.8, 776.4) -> 0.37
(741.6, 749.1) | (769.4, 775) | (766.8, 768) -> 0.16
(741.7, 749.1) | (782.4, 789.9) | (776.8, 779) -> 0.23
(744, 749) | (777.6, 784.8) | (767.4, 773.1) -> 0.76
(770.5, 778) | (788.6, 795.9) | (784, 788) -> 0.07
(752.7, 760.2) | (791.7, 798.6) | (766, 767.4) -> 0.39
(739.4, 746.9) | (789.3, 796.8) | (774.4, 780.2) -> 0.85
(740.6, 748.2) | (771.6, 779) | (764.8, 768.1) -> 0.31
